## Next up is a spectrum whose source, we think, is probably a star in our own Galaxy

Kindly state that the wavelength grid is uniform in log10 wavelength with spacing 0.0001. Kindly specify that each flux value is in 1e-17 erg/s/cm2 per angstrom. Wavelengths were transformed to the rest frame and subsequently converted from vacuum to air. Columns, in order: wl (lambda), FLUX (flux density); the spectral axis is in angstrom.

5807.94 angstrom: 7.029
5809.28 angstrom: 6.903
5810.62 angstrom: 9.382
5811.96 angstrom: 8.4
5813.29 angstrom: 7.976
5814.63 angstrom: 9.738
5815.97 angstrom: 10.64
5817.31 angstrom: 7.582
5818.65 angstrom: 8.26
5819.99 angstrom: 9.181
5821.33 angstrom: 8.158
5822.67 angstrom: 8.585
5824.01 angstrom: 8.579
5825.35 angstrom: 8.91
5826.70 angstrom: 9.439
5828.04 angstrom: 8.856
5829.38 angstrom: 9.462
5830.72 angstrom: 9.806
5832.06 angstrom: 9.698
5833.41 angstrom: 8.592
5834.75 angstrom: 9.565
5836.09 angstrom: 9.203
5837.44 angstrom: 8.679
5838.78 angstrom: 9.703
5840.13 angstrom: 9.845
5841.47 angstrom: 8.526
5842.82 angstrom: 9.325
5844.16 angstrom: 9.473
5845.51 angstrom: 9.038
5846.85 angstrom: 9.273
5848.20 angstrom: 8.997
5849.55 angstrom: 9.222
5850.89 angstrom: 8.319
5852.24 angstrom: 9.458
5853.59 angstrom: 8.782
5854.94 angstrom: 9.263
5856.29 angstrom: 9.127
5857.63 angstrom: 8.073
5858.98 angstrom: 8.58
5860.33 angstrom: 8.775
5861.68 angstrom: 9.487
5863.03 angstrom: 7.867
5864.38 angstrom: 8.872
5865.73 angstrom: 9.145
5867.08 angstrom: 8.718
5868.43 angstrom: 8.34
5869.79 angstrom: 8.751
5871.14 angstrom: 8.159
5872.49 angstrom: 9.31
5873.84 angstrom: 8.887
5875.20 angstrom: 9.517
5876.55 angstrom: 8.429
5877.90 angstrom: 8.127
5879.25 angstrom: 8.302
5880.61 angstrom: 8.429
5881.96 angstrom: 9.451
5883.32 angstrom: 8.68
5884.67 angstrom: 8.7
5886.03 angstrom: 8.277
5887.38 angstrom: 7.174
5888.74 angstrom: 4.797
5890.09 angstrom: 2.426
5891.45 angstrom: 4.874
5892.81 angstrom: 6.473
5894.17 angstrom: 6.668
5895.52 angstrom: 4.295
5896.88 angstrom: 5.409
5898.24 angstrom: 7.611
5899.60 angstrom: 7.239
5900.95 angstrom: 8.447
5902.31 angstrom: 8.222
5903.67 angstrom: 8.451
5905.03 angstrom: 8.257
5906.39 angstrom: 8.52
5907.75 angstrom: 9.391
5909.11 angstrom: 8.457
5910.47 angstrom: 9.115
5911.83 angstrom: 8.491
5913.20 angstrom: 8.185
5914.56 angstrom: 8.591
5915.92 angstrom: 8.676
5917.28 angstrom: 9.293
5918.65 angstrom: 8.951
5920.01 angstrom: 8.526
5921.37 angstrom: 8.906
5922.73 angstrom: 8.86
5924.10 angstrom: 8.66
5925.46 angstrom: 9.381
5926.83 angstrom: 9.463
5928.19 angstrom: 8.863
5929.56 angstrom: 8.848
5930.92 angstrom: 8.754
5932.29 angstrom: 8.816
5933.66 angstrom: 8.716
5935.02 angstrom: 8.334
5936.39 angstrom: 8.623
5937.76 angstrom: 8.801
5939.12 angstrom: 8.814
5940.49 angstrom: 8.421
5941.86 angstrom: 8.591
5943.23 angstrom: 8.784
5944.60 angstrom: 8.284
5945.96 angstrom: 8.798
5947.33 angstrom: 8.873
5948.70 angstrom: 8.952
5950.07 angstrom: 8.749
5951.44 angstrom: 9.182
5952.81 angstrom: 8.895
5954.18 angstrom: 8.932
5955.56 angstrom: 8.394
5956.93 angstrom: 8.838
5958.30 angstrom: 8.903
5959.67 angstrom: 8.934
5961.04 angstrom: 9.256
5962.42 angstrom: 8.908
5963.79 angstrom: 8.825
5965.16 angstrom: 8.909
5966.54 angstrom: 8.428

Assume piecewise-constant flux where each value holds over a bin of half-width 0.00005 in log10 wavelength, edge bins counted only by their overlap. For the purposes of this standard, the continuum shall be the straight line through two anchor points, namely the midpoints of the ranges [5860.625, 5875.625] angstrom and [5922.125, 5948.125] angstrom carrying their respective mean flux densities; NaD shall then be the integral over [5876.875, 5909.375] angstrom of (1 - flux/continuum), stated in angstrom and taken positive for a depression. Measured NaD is 5.3 angstrom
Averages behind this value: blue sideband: 8.81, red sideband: 8.77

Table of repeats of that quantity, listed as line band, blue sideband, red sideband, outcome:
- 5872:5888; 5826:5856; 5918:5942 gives 0.8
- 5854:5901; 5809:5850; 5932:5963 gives 5.7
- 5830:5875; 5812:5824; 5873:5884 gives -1.3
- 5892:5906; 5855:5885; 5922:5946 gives 2.6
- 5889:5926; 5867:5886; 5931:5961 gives 4.1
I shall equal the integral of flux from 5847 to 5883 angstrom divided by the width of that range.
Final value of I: 8.79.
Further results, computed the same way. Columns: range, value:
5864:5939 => 8.18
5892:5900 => 6.22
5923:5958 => 8.79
